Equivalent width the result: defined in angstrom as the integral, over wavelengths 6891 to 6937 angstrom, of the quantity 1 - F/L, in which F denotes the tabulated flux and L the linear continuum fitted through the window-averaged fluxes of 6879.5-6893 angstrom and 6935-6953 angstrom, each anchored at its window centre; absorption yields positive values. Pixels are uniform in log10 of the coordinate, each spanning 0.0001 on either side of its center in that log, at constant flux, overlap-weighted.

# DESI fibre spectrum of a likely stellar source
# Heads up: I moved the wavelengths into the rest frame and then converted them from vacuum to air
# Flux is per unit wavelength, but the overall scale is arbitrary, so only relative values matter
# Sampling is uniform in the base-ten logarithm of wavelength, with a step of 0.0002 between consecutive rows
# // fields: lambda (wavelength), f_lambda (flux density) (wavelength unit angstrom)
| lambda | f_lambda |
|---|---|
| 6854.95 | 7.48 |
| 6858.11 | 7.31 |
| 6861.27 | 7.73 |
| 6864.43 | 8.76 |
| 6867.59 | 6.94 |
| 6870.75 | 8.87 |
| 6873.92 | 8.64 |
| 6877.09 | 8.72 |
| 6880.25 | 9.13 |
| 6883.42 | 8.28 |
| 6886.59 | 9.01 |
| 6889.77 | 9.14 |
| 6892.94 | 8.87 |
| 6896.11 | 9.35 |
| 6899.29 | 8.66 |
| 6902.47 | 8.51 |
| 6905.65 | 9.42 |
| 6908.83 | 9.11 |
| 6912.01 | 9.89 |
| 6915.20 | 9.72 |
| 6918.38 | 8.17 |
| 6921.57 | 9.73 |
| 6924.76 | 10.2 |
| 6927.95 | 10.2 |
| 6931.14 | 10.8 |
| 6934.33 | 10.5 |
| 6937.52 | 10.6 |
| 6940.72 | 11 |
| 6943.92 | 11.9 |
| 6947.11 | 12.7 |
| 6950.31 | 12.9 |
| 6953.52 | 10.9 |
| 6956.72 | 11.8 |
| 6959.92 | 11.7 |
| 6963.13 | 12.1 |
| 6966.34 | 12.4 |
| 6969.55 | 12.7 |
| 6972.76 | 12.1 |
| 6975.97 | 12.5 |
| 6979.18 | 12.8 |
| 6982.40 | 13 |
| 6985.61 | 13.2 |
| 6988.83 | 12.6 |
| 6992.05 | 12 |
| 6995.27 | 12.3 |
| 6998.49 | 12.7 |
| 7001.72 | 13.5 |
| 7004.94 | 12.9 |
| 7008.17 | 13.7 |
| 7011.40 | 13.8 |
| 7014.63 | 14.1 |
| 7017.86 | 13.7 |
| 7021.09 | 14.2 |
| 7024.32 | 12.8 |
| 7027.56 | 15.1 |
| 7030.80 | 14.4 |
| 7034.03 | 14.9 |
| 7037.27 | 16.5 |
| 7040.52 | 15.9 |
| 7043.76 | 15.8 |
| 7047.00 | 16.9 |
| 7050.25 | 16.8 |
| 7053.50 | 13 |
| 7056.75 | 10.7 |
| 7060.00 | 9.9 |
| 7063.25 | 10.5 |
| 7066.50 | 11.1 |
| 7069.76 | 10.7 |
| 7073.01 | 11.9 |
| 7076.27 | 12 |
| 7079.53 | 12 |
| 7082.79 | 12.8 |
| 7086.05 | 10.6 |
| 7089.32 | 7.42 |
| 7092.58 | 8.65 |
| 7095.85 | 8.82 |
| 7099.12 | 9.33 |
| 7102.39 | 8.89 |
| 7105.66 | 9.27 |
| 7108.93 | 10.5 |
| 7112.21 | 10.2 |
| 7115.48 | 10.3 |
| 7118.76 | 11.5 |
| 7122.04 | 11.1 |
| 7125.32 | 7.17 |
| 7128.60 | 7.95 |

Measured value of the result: 3.1 angstrom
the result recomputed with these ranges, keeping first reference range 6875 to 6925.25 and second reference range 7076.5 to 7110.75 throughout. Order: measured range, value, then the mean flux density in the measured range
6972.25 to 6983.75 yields -3.9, 12.6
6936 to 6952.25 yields -4.4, 11.8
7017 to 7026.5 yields -4.0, 13.6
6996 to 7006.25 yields -3.7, 13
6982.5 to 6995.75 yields -4.4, 12.6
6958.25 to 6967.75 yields -2.7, 12.1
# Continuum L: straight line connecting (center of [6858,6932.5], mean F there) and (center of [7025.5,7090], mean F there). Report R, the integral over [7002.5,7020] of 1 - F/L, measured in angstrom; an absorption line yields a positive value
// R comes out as -2.6 angstrom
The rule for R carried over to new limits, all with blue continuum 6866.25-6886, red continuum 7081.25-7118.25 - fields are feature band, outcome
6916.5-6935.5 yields -2.5 angstrom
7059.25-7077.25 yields -2.7 angstrom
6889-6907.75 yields -0.8 angstrom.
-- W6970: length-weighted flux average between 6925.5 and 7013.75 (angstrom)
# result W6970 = 12.2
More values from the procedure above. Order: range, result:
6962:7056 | 13.7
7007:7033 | 14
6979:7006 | 12.8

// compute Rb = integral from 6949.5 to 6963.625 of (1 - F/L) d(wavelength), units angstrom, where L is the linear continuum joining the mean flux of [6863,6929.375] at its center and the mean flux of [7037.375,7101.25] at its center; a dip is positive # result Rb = -2.5 angstrom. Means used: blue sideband 9.01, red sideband 11.9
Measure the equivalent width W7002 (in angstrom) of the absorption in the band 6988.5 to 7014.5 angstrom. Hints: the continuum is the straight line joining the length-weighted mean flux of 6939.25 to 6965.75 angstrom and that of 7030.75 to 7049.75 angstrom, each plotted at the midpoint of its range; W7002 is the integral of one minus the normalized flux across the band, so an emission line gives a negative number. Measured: 2.07 angstrom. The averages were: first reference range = 11.9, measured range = 13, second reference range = 15.9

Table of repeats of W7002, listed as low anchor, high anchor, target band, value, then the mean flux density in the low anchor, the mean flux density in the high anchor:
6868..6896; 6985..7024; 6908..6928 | 1.1 angstrom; 8.78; 13.2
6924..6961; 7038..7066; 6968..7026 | -2.6 angstrom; 11.3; 13.7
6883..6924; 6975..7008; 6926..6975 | -2.4 angstrom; 9.11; 12.8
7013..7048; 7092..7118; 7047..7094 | 2.4 angstrom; 14.9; 9.6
